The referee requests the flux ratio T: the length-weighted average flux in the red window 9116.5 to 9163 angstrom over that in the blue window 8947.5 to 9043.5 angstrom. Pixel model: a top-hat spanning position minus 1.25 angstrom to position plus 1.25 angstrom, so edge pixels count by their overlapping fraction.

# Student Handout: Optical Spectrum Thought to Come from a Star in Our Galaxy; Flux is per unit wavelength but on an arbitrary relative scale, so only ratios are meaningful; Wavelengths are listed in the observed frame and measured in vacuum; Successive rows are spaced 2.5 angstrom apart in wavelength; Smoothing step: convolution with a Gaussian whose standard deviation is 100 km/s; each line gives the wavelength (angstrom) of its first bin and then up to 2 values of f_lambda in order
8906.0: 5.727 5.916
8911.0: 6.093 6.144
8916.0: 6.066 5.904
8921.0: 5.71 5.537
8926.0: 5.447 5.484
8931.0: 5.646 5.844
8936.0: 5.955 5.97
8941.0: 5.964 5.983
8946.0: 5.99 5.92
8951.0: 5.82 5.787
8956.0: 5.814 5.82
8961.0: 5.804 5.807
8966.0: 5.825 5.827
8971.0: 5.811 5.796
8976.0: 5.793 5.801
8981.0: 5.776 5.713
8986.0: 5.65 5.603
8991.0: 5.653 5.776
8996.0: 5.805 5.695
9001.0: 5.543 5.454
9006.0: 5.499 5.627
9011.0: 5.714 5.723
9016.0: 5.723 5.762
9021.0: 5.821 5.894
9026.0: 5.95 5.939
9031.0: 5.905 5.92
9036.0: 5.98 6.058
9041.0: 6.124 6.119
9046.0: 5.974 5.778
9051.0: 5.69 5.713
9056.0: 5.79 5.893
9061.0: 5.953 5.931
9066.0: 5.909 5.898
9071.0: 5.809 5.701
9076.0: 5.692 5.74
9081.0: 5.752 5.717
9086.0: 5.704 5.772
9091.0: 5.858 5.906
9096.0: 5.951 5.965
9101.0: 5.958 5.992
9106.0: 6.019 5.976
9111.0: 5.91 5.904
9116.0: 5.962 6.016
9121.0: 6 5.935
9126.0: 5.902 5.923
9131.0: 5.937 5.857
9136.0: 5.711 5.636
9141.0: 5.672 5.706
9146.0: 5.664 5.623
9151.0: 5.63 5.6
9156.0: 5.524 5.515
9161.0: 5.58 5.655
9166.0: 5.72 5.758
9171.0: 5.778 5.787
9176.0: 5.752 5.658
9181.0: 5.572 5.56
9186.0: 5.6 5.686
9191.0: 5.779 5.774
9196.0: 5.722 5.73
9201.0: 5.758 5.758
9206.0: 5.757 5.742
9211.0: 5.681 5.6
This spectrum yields 1.0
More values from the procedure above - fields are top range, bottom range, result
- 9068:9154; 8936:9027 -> 1.01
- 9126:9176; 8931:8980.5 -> 0.97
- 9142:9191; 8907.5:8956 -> 0.97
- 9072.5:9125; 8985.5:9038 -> 1.02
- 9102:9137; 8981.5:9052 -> 1.02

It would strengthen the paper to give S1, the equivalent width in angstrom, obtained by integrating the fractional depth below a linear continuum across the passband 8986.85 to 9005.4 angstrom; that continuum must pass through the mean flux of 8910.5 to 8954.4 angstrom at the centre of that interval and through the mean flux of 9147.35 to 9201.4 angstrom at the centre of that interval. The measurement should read 0.5 angstrom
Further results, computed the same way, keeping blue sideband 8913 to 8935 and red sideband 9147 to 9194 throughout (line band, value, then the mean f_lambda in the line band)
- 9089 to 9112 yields -1.05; 5.94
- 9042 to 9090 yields -1.05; 5.82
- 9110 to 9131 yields -0.99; 5.94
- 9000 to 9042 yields -0.68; 5.8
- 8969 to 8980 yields -0.15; 5.8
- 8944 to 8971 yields -0.53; 5.84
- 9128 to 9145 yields -0.30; 5.77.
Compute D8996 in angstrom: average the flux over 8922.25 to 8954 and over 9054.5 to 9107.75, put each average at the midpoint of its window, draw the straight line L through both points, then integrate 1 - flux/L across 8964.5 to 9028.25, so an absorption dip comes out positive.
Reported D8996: 0.9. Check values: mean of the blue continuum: 5.8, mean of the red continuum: 5.85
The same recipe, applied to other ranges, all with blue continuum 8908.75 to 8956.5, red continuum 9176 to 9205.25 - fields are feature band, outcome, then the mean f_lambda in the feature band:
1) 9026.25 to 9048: -0.8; 5.99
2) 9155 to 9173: 0.2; 5.65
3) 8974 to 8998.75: 0.4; 5.73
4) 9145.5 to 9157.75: 0.2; 5.6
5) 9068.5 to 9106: -0.5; 5.83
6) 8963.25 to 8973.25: 0.0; 5.82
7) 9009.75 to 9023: 0.1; 5.76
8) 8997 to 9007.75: 0.5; 5.56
